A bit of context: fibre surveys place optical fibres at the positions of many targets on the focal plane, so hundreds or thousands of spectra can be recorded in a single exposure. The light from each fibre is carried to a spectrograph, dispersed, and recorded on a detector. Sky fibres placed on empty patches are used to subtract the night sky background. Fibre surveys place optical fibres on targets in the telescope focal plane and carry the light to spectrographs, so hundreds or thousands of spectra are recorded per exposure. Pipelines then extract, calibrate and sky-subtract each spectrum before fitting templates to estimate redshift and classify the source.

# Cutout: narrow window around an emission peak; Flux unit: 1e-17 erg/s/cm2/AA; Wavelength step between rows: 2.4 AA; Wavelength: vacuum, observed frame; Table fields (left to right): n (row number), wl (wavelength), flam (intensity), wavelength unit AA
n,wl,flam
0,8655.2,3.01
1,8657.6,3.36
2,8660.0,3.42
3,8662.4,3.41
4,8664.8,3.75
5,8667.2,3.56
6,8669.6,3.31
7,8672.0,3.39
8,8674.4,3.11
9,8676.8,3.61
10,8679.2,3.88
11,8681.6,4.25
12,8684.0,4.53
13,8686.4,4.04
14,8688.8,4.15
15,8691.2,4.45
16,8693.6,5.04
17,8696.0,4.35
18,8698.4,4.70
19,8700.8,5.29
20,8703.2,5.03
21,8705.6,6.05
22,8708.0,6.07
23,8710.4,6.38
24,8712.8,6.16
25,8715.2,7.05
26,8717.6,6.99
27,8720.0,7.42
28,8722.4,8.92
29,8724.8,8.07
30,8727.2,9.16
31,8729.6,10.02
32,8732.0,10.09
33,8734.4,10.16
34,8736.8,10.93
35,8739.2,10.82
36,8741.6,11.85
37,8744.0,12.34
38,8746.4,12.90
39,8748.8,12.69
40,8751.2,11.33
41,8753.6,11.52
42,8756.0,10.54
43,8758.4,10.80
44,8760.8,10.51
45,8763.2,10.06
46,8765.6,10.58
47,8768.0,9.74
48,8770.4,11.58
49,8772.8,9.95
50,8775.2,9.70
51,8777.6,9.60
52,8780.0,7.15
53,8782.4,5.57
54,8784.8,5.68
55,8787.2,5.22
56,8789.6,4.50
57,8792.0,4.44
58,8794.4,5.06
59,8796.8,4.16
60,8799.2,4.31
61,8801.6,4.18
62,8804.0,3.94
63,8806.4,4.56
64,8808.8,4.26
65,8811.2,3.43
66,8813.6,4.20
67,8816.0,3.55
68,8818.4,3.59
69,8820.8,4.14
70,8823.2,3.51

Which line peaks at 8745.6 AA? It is H-alpha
